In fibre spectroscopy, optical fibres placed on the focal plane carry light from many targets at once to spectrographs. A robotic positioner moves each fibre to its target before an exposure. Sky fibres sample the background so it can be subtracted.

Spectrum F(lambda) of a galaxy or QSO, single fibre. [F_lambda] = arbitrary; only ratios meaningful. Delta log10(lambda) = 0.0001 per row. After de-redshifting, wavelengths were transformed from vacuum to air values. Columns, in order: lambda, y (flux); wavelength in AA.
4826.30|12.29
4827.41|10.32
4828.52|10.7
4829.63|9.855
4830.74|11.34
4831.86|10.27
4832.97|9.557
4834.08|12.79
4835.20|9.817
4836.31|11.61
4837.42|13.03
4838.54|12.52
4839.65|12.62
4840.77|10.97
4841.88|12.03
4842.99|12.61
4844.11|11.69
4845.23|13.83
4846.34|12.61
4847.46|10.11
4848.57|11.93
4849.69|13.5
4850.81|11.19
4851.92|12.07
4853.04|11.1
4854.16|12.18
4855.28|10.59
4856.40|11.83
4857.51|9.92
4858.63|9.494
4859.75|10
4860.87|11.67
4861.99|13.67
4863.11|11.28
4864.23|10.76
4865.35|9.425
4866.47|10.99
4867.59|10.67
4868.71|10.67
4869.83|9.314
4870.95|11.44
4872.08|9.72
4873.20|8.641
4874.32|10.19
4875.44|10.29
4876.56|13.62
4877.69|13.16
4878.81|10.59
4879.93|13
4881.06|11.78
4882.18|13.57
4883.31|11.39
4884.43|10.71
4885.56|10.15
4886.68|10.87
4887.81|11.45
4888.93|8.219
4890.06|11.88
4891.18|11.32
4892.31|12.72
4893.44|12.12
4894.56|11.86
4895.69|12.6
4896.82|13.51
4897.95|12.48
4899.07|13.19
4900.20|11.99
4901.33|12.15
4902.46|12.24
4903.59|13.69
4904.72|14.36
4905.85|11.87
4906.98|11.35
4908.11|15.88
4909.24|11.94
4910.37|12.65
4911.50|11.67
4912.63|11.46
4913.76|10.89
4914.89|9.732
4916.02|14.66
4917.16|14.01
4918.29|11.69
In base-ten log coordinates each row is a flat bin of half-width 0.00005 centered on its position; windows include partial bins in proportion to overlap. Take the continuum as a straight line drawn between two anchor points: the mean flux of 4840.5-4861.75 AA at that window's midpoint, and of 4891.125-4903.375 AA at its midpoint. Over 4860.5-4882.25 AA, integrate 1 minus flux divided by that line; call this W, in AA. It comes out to 1.5 AA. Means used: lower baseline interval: 11.6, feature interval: 11.2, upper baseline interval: 12.5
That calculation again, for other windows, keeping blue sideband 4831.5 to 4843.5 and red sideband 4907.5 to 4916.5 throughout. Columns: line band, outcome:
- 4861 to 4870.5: 0.8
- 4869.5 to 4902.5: 1.5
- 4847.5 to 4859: 0.4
